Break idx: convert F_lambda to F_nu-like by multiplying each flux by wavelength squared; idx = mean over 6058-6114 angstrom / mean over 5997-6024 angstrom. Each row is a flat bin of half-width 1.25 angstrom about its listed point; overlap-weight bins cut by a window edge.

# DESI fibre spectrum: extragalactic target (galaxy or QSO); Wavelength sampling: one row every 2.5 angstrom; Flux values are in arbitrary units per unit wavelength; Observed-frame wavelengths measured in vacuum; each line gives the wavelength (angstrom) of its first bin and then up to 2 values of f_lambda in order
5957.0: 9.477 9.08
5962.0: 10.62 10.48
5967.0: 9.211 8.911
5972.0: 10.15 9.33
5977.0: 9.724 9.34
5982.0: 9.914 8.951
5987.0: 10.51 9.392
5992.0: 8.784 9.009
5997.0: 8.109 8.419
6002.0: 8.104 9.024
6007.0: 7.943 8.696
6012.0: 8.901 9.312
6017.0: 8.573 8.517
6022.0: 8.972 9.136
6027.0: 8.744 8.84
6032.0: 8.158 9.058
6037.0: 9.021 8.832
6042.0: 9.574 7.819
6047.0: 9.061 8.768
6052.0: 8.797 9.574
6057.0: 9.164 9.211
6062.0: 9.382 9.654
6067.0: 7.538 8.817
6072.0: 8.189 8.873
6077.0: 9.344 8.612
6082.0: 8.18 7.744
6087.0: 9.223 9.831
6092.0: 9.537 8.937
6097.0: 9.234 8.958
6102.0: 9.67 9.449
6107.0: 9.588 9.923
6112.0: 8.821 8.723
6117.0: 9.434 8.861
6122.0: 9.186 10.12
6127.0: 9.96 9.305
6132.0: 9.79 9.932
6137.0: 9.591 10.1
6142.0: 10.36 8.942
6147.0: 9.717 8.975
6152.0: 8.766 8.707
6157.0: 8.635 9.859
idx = 1.1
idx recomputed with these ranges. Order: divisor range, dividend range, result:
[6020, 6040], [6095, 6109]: 1.09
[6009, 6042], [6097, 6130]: 1.09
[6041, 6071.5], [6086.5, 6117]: 1.06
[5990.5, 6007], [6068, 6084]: 1.03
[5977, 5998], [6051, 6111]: 1.01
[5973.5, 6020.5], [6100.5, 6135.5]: 1.10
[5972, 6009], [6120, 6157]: 1.10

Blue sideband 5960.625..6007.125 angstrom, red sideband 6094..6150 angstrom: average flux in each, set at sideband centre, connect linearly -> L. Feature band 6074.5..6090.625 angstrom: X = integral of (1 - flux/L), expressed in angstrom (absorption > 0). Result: 1.0 angstrom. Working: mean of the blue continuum 9.29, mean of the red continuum 9.47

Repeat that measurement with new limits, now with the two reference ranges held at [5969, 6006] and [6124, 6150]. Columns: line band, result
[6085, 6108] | 0.59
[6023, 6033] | 0.62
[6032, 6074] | 2.37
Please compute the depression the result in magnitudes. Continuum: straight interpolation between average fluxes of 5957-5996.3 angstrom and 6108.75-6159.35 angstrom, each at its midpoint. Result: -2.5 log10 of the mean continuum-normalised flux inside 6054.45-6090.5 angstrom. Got 0.07 mag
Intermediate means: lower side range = 9.54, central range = 8.86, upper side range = 9.4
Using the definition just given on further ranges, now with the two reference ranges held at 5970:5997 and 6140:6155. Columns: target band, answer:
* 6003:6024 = 0.079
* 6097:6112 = -0.011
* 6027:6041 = 0.072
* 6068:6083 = 0.085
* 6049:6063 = 0.025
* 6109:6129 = -0.002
